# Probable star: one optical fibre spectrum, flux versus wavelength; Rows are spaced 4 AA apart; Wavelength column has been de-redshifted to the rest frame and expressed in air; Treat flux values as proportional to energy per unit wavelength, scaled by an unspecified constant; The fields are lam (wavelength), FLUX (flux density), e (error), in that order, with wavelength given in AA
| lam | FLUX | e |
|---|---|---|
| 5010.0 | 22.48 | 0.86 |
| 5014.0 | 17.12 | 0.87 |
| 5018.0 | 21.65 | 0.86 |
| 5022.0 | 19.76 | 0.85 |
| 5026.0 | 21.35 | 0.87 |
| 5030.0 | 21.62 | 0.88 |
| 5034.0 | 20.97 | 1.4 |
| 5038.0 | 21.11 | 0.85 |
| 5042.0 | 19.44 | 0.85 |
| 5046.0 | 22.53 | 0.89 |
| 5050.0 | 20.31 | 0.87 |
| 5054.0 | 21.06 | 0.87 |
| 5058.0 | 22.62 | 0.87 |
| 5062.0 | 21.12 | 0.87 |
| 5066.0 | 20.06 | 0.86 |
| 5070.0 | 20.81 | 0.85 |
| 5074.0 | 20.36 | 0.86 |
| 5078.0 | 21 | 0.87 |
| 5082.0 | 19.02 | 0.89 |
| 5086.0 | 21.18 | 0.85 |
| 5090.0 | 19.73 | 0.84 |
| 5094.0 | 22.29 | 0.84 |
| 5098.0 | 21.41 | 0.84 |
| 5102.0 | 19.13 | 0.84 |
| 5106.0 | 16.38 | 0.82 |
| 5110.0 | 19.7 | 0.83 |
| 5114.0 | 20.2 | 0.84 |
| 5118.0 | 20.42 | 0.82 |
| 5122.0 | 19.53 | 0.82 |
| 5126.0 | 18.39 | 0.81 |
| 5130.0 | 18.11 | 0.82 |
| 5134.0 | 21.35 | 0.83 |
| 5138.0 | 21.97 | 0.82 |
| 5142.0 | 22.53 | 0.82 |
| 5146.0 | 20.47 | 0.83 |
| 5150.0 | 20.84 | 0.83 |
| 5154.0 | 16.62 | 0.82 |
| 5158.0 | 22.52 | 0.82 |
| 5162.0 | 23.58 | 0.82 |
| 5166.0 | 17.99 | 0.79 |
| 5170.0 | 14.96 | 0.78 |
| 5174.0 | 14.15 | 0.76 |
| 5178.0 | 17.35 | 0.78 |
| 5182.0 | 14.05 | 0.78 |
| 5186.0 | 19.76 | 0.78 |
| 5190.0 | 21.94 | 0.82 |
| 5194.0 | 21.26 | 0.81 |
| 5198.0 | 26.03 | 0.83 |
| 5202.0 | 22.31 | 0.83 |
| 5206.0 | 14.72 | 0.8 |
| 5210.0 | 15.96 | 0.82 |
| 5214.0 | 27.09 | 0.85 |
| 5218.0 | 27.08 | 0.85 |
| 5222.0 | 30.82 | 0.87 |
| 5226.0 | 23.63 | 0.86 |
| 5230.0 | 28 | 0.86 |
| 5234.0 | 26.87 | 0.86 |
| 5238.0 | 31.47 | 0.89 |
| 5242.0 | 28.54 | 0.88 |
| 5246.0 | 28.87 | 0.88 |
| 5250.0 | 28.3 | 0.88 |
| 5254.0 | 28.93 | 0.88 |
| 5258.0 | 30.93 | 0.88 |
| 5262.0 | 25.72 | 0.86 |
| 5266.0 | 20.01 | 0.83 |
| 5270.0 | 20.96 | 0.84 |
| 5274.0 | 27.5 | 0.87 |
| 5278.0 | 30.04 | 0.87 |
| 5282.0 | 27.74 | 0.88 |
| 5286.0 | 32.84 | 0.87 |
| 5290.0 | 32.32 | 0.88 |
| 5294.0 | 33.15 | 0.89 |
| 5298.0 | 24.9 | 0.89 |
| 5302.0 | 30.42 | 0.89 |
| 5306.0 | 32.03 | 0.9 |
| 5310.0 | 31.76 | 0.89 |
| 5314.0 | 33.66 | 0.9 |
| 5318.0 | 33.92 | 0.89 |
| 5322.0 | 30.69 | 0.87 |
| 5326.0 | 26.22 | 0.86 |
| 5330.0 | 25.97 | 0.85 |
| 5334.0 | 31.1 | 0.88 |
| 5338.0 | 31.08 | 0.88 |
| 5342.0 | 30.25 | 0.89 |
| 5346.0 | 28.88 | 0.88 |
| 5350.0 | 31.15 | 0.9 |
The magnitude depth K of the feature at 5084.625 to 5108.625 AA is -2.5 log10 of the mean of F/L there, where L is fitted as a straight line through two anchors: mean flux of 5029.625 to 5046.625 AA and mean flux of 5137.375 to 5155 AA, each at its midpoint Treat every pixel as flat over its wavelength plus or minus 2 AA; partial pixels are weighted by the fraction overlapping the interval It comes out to 0.04 mag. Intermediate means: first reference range 21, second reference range 20.6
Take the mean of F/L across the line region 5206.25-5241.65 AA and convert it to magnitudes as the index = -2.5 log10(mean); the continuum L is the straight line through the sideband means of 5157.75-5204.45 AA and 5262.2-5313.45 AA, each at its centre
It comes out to -0.12 mag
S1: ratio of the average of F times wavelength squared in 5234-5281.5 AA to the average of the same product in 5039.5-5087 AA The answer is 1.4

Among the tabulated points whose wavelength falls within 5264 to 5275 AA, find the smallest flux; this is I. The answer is 20.01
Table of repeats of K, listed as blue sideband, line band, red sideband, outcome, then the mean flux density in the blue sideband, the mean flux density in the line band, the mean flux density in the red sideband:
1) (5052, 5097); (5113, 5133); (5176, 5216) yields 0.06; 20.9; 19.4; 20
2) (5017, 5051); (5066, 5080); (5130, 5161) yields 0.01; 21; 20.6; 20.8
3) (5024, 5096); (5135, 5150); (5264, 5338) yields 0.11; 20.9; 21.5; 29.2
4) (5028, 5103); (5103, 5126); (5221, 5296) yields 0.18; 20.9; 19.2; 28.2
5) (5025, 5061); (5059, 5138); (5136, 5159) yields 0.05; 21.2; 20.1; 20.8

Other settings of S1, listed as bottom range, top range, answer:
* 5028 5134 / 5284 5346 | 1.65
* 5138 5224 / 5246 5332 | 1.46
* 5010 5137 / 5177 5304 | 1.35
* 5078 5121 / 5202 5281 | 1.38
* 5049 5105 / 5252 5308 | 1.49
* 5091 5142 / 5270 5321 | 1.63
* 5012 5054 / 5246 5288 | 1.45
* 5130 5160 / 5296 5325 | 1.59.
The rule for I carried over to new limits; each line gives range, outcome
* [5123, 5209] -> 14.05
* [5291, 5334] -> 24.9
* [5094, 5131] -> 16.38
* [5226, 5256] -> 23.63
